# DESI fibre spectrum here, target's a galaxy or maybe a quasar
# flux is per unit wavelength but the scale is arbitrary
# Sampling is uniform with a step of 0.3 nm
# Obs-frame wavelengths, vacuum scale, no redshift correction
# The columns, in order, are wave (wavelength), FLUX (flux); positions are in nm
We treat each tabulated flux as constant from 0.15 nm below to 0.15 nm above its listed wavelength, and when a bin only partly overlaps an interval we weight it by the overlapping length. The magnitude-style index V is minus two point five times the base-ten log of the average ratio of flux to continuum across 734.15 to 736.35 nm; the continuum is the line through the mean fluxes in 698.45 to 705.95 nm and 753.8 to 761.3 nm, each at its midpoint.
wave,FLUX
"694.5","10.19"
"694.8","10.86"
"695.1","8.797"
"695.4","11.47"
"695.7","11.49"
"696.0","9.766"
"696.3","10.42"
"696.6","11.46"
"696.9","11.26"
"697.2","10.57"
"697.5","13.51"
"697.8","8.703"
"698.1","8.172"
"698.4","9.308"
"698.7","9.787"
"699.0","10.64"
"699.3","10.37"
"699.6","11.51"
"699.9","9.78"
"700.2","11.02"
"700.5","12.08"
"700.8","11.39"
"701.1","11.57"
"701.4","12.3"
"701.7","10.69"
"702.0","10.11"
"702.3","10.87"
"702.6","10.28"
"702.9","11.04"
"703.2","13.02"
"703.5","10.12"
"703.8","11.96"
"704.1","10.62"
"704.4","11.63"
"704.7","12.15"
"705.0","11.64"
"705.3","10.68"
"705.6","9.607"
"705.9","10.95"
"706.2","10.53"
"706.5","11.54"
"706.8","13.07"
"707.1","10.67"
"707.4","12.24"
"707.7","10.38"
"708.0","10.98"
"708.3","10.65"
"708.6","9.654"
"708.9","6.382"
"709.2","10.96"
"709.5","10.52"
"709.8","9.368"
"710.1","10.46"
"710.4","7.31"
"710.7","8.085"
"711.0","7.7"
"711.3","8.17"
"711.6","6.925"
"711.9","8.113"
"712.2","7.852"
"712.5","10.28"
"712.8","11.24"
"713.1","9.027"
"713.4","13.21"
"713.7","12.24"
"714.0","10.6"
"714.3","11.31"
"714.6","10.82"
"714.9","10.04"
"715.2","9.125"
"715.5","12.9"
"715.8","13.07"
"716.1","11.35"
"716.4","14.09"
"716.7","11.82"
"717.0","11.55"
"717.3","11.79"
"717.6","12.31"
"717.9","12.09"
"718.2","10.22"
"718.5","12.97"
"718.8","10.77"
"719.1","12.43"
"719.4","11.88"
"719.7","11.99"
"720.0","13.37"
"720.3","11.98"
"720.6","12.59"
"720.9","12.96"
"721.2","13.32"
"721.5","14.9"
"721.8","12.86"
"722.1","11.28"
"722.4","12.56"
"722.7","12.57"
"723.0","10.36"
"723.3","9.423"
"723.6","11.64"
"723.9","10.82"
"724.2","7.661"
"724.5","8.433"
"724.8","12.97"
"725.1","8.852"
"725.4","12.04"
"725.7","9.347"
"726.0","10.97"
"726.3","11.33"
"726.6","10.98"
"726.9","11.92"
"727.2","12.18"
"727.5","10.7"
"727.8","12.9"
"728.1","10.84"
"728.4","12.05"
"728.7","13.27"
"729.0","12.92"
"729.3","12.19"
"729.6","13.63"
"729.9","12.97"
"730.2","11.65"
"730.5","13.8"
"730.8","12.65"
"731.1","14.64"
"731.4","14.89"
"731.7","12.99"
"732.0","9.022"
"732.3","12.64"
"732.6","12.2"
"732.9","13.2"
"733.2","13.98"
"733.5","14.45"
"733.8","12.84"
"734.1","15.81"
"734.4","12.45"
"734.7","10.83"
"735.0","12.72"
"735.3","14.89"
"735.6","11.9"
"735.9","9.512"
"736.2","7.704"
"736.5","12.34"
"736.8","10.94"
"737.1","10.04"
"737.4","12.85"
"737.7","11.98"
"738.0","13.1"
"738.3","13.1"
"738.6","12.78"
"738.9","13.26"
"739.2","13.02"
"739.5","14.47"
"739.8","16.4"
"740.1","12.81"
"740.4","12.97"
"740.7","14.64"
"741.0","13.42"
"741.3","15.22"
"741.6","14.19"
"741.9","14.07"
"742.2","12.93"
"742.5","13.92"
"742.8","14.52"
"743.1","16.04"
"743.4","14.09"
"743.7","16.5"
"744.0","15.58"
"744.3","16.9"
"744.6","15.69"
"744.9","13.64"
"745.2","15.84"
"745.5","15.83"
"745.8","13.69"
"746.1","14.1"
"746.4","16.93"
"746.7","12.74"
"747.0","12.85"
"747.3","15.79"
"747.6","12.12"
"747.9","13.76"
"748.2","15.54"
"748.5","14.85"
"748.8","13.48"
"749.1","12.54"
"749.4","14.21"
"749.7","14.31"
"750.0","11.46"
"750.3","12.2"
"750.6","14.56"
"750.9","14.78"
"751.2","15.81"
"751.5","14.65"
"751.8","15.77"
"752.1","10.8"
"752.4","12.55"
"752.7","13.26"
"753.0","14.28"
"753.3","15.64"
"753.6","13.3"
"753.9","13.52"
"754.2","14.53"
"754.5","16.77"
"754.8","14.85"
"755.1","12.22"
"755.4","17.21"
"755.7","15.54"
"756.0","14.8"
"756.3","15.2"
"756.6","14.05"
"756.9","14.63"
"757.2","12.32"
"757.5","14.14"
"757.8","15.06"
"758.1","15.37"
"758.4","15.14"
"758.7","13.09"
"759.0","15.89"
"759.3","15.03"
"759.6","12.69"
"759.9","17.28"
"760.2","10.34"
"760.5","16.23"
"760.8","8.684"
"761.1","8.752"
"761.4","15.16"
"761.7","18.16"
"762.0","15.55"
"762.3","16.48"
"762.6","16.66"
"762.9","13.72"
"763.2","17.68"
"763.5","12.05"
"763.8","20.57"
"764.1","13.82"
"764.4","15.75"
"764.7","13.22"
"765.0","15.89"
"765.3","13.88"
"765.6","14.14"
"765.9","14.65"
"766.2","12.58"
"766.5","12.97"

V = 0.11 mag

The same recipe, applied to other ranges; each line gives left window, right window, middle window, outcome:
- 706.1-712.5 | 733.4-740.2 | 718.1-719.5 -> -0.103 mag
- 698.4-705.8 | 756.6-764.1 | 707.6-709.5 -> 0.156 mag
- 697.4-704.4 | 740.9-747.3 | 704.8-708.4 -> 0.023 mag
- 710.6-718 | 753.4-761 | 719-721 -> -0.122 mag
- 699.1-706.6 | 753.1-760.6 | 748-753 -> 0.028 mag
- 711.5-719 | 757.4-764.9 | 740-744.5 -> -0.106 mag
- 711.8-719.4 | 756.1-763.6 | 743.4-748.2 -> -0.108 mag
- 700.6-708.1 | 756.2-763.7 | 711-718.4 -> 0.099 mag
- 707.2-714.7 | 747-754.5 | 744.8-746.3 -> -0.103 mag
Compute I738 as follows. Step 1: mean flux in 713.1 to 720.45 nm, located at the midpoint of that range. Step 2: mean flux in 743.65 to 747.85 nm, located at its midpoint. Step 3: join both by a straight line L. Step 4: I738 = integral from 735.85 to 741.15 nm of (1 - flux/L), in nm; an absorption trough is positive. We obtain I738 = 0.56 nm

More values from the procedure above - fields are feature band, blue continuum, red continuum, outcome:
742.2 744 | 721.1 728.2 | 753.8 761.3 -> -0.28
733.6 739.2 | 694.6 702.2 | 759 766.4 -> 0.33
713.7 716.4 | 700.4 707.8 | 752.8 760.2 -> 0.13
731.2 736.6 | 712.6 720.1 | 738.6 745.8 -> 0.45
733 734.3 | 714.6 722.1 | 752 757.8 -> -0.11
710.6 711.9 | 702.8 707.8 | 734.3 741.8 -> 0.43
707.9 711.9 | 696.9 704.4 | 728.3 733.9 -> 0.88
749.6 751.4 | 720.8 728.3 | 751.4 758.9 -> 0.01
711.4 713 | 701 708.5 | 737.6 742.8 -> 0.39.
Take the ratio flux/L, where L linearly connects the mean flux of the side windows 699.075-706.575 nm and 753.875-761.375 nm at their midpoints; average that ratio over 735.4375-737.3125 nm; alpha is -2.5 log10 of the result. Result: 0.228 mag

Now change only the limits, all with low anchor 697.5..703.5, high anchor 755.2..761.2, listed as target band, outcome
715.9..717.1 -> -0.06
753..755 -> -0.06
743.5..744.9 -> -0.19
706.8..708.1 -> -0.02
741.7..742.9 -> -0.05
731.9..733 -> 0.07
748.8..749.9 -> 0.00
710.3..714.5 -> 0.20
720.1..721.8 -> -0.10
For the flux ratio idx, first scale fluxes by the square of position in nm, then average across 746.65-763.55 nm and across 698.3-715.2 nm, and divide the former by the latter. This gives 1.56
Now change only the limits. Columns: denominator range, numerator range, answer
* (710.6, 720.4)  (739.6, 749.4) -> 1.43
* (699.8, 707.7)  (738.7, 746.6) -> 1.45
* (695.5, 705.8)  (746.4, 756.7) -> 1.50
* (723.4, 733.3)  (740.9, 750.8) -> 1.27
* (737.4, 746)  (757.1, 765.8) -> 1.08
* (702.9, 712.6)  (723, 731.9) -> 1.22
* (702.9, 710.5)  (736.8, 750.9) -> 1.45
